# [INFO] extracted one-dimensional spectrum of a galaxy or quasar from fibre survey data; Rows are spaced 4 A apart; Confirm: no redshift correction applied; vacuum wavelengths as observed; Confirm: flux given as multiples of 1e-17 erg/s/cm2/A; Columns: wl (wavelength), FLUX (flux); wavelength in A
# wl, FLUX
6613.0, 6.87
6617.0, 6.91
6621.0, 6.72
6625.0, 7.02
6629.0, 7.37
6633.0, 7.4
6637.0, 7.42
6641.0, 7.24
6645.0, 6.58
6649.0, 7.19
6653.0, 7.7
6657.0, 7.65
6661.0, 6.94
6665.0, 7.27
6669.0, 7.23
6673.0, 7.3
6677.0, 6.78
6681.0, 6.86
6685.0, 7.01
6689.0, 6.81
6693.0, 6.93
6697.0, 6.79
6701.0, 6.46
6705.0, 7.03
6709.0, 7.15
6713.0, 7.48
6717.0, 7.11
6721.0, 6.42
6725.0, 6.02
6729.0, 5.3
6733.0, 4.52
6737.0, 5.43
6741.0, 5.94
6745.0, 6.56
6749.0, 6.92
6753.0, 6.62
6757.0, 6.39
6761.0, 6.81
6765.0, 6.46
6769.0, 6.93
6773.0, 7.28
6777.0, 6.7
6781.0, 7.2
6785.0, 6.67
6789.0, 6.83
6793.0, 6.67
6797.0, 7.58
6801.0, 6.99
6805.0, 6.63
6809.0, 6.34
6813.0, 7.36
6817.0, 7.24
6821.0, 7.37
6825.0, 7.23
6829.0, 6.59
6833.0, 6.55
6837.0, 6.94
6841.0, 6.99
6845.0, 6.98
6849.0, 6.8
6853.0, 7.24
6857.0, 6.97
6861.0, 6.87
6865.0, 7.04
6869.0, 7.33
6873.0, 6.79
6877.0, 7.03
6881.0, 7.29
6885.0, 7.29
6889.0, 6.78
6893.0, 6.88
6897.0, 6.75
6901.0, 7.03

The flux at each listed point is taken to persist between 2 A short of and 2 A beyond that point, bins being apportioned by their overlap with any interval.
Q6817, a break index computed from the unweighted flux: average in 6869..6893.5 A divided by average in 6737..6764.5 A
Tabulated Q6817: 1.1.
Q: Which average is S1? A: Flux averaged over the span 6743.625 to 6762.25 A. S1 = 6.66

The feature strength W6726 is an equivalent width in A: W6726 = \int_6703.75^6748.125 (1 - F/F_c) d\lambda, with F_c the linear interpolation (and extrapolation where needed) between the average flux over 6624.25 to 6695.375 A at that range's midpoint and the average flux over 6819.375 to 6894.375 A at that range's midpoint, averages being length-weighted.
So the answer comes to 5.2 A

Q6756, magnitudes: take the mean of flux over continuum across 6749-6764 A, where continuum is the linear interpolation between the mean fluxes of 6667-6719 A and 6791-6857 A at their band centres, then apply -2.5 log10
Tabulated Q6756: 0.055 mag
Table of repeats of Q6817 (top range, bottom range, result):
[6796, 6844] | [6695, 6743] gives 1.11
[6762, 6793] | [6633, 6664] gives 0.94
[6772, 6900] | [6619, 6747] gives 1.03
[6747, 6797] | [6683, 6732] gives 1.02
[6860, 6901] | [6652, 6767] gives 1.05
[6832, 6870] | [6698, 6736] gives 1.09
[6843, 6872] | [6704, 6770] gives 1.10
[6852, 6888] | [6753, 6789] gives 1.04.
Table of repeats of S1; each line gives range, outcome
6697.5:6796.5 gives 6.56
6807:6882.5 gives 7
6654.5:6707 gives 7.01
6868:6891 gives 7.07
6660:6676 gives 7.18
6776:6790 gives 6.86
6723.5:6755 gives 5.91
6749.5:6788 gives 6.79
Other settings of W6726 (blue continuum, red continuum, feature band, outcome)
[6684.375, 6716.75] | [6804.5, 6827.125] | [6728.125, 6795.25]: 5.4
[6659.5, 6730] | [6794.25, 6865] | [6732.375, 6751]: 2.5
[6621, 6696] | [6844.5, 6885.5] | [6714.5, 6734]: 3.1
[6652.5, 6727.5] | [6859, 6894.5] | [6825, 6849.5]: 0.6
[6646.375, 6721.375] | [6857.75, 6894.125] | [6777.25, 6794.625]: 0.5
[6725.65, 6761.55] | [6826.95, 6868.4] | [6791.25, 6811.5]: -1.1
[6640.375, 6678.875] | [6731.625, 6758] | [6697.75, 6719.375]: -1.6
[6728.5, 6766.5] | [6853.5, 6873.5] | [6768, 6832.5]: -4.3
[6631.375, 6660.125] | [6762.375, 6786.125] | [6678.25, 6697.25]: 0.7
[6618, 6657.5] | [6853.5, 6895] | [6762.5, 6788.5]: 0.9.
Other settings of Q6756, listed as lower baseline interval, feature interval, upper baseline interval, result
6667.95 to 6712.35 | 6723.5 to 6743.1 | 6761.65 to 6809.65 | 0.26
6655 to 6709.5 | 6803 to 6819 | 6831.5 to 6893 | 0.02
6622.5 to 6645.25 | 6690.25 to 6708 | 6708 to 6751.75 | -0.04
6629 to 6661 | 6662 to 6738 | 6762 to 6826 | 0.08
